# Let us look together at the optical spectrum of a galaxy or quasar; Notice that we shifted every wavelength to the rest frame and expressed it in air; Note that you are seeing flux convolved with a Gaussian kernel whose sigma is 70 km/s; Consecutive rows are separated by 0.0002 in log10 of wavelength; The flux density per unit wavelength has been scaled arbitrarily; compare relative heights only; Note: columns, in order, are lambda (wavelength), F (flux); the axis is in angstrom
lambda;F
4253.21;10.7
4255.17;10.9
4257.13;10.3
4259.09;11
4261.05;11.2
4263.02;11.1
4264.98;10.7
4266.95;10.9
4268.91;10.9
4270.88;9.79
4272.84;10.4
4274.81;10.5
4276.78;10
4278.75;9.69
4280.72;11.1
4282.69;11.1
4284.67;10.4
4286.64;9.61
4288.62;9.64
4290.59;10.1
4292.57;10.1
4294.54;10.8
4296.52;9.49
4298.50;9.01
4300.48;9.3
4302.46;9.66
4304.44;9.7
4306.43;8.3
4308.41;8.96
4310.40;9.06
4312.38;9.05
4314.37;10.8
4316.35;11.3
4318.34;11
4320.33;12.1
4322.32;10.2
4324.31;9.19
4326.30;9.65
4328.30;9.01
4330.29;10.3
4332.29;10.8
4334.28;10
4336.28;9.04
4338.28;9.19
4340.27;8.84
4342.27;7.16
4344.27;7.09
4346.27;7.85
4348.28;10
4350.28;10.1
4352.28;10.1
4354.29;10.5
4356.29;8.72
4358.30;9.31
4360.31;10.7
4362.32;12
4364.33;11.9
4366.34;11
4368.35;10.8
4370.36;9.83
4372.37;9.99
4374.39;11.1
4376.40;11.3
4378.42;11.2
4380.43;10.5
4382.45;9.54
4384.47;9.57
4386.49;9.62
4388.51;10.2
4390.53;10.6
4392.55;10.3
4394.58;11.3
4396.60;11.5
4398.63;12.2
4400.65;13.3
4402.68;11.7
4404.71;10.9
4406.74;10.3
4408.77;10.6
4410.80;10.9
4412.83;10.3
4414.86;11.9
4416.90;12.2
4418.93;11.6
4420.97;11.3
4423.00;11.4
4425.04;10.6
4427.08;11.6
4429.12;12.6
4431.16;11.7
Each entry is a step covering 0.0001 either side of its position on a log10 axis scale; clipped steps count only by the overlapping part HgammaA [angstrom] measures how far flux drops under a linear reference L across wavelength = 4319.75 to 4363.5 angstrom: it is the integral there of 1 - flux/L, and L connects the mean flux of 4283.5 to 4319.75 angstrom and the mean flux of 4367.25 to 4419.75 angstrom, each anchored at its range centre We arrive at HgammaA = 2.9 angstrom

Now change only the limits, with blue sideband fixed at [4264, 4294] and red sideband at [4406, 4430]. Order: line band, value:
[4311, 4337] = 1.1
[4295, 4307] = 1.3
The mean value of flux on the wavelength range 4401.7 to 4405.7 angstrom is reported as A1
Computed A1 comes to 11.3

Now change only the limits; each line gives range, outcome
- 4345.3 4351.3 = 9.33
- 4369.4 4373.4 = 9.91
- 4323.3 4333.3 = 9.79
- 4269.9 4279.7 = 10.1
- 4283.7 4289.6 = 9.88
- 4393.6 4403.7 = 12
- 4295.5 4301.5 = 9.27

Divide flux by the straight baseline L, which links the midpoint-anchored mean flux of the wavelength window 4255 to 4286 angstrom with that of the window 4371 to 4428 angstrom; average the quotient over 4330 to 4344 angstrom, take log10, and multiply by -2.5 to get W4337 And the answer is 0.18 mag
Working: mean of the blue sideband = 10.6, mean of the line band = 9.17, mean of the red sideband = 11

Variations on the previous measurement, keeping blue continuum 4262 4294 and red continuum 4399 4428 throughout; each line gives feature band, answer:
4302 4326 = 0.07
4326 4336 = 0.09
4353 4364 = 0.06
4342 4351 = 0.27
